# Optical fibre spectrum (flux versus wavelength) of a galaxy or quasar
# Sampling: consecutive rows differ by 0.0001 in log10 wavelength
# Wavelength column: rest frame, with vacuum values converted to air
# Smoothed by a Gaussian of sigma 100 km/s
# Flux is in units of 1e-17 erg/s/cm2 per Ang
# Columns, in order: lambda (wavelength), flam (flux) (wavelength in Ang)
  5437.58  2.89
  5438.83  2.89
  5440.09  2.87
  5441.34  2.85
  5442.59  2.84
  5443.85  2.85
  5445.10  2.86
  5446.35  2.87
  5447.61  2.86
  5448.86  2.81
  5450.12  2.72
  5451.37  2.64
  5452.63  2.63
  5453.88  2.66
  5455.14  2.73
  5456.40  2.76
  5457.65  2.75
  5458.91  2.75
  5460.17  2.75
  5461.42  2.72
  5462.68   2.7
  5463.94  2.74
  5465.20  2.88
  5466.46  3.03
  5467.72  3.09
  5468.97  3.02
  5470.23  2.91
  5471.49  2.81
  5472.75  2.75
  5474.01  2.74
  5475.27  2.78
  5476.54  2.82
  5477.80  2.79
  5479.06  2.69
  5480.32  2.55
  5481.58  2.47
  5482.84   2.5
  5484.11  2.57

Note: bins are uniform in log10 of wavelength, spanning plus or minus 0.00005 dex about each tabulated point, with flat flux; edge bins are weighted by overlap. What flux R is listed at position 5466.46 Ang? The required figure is 3.03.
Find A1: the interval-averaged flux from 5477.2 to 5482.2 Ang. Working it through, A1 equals 2.63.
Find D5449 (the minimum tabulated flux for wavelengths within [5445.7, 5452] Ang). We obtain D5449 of 2.64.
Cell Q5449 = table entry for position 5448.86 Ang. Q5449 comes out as 2.81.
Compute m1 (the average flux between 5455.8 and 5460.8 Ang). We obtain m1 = 2.76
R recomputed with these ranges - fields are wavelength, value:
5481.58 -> 2.47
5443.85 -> 2.85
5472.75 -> 2.75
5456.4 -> 2.76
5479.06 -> 2.69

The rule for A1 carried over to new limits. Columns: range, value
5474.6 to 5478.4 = 2.79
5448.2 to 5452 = 2.73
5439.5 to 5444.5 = 2.85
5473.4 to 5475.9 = 2.76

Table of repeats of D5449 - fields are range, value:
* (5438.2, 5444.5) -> 2.84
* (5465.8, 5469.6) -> 3.02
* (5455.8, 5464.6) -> 2.7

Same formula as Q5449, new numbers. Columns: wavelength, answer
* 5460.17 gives 2.75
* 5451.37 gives 2.64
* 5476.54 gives 2.82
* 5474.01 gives 2.74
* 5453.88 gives 2.66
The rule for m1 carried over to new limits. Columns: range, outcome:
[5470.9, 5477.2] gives 2.78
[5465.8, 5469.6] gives 3.05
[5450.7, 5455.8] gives 2.67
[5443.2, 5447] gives 2.86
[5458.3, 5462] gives 2.74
